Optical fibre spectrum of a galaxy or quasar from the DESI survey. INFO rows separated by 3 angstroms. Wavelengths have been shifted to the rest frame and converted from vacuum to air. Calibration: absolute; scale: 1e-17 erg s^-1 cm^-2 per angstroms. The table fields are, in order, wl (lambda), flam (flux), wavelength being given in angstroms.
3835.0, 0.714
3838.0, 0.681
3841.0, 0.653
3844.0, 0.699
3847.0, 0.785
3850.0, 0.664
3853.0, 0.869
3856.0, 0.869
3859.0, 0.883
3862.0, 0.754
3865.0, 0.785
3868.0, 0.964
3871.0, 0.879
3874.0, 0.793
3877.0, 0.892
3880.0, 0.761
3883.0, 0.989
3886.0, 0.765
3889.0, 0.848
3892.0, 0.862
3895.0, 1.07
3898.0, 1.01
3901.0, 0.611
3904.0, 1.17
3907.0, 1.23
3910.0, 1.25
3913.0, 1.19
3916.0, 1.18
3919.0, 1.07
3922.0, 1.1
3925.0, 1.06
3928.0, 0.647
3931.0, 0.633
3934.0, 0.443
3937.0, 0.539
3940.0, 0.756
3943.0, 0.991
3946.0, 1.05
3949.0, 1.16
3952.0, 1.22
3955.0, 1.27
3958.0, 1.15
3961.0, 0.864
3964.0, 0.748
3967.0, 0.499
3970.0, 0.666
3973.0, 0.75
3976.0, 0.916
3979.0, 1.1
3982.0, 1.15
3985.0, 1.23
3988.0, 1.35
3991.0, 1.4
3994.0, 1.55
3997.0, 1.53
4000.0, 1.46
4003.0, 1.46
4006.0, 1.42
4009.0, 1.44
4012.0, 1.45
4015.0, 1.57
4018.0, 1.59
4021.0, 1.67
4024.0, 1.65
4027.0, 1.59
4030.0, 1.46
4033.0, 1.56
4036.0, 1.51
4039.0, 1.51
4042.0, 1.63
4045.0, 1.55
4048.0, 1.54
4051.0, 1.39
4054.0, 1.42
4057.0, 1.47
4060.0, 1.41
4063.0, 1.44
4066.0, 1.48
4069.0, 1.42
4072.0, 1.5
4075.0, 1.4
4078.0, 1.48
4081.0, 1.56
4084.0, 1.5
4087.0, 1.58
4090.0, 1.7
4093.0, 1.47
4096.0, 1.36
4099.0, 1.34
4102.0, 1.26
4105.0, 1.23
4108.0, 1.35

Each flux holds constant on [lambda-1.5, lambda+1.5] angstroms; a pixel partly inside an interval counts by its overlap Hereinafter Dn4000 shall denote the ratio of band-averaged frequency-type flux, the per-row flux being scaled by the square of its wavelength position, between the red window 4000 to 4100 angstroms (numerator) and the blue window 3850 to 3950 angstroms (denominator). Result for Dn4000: 1.78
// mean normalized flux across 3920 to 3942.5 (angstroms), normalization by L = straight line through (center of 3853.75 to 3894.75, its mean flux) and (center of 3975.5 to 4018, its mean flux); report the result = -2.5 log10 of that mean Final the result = 0.40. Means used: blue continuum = 0.857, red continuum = 1.38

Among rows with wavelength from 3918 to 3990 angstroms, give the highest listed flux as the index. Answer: 1.35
